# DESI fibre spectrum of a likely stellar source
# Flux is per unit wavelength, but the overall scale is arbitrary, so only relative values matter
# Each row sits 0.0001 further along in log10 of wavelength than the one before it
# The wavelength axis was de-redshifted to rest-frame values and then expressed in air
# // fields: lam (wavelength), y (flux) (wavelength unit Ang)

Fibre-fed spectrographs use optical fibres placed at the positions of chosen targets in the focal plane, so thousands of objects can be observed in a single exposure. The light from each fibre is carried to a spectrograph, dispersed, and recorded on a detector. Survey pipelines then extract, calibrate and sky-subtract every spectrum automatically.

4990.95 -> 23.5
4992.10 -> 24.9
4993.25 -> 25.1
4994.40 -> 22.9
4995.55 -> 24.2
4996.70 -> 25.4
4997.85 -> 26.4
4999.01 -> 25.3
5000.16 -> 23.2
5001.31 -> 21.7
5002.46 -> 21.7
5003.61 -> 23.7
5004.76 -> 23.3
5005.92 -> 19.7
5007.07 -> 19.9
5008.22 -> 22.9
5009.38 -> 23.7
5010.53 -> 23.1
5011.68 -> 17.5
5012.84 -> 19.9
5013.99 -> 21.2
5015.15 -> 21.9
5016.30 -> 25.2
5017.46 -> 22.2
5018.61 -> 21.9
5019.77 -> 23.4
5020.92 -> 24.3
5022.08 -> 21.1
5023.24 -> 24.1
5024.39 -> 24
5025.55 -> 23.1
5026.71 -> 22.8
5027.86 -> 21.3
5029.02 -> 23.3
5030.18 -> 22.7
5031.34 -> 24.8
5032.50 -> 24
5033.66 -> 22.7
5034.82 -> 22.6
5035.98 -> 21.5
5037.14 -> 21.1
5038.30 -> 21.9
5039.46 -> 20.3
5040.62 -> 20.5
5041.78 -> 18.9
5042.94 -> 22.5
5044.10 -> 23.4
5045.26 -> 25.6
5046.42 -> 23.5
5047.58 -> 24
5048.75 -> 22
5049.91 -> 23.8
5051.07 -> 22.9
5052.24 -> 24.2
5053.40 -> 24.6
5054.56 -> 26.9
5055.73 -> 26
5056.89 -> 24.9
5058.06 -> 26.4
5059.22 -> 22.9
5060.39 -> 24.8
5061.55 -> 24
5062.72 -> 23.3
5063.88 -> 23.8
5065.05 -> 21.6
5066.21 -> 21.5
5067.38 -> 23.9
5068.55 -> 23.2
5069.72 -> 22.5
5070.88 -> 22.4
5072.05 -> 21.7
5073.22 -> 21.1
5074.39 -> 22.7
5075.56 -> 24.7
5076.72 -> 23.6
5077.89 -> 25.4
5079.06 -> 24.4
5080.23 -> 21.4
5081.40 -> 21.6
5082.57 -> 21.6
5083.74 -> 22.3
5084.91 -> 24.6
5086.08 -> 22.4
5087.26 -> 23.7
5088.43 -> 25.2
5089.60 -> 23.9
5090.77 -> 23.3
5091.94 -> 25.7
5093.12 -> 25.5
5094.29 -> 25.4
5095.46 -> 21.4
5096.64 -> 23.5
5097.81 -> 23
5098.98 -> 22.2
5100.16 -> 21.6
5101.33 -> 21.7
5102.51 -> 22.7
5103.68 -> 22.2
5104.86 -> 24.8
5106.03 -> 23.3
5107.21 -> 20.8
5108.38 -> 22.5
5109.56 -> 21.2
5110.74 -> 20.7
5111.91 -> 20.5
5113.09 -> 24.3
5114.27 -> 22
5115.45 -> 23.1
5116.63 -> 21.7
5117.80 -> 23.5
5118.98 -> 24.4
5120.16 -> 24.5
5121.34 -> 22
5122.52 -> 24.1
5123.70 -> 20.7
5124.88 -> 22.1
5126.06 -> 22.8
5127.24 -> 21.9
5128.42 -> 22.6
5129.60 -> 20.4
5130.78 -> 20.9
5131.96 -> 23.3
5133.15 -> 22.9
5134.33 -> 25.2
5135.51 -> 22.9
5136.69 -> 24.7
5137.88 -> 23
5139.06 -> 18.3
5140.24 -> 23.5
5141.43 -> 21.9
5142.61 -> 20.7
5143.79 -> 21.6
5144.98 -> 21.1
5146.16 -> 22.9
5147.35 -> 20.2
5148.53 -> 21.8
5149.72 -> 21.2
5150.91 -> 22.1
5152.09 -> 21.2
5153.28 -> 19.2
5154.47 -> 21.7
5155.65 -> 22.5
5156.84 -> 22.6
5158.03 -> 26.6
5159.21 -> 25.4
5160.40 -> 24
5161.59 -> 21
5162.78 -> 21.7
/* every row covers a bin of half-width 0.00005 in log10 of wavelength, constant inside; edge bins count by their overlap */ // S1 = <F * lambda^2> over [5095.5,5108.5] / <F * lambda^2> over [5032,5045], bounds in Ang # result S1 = 1.06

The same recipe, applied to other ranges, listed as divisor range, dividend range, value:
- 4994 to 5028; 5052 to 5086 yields 1.06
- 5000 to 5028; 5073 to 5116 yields 1.06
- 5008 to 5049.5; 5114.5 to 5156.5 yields 1.03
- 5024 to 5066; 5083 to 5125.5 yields 1.01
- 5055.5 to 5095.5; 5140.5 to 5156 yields 0.94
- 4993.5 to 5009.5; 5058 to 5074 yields 1.02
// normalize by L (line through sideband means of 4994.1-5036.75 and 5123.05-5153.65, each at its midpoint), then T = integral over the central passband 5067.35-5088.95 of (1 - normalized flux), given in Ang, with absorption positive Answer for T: -0.7 Ang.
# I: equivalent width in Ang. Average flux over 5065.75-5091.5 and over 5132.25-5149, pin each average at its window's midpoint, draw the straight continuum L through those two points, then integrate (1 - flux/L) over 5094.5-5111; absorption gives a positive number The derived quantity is 0.3 Ang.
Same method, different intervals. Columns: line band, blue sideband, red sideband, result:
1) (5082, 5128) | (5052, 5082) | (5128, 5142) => 0.1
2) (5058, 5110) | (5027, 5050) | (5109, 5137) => -1.3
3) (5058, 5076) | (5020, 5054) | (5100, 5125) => -0.3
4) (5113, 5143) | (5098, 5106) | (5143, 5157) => -0.8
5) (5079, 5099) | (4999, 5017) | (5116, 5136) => -0.8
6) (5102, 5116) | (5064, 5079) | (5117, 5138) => 0.3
